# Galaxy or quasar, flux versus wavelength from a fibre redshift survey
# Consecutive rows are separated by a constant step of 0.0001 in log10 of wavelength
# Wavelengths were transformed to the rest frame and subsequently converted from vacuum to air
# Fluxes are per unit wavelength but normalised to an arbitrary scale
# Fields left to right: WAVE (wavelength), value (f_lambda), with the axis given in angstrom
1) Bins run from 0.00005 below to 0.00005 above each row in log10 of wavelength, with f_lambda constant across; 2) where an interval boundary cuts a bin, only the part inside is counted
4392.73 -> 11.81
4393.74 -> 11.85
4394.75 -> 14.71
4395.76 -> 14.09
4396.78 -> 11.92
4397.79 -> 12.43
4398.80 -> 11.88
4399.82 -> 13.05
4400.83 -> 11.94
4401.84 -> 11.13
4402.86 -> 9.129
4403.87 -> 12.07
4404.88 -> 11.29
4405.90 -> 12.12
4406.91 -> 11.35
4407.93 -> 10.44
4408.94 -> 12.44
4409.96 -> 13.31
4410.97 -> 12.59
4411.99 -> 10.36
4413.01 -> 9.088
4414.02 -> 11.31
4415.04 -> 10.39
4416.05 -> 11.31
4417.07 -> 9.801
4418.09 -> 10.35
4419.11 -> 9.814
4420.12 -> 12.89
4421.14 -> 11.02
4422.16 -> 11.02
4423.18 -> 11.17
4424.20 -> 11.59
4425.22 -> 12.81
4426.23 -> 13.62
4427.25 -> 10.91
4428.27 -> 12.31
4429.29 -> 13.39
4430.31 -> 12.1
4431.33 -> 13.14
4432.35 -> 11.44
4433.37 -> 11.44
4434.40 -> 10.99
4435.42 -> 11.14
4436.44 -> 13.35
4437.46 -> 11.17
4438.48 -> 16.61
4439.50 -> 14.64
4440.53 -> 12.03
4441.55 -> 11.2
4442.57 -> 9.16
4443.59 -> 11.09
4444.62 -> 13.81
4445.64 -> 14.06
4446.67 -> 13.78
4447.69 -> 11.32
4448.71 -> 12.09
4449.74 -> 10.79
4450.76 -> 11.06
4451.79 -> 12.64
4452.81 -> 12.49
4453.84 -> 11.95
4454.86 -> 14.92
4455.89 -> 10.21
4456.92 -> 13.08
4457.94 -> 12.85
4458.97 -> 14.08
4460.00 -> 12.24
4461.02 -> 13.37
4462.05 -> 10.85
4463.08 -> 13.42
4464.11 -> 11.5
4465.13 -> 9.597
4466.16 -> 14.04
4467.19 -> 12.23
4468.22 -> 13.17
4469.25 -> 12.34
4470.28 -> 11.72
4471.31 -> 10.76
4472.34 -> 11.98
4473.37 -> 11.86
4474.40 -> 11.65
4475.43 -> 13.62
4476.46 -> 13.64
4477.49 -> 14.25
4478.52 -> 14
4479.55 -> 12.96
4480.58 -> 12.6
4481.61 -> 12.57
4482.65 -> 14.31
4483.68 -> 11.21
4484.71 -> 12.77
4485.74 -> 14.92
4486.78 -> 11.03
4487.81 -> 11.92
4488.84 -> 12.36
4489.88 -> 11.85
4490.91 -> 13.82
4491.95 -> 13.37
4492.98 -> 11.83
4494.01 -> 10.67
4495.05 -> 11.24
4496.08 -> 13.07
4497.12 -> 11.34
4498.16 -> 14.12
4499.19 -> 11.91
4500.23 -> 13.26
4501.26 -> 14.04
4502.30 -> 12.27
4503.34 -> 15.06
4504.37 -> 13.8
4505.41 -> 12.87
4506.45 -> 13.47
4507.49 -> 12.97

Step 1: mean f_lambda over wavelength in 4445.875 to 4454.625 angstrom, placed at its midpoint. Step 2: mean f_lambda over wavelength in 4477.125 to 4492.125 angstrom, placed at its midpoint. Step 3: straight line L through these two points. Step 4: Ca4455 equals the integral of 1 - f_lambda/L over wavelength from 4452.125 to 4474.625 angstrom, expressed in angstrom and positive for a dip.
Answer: 0.3 angstrom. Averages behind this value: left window 12.2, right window 12.9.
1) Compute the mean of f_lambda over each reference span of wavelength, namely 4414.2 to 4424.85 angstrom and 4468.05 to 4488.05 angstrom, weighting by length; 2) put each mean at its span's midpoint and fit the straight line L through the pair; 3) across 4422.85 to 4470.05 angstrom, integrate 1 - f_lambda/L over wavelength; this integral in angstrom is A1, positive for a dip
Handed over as -2.4 angstrom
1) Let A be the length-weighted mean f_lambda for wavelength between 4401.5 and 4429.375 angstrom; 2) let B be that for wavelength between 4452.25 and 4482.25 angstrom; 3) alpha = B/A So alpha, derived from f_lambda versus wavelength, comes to 1.10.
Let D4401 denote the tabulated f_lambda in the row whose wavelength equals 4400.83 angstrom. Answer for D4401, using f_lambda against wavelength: 11.94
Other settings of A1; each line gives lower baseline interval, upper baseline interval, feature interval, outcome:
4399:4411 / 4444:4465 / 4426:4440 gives -0.49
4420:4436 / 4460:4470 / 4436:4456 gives -0.62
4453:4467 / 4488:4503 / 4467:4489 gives -0.26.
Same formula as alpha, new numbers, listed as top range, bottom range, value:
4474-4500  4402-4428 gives 1.12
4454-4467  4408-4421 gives 1.12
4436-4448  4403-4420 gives 1.14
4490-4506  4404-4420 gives 1.15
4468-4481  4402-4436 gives 1.10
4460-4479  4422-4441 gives 1.00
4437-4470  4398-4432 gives 1.08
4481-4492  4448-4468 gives 1.03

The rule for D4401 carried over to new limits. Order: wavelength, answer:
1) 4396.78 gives 11.92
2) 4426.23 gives 13.62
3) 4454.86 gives 14.92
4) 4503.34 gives 15.06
